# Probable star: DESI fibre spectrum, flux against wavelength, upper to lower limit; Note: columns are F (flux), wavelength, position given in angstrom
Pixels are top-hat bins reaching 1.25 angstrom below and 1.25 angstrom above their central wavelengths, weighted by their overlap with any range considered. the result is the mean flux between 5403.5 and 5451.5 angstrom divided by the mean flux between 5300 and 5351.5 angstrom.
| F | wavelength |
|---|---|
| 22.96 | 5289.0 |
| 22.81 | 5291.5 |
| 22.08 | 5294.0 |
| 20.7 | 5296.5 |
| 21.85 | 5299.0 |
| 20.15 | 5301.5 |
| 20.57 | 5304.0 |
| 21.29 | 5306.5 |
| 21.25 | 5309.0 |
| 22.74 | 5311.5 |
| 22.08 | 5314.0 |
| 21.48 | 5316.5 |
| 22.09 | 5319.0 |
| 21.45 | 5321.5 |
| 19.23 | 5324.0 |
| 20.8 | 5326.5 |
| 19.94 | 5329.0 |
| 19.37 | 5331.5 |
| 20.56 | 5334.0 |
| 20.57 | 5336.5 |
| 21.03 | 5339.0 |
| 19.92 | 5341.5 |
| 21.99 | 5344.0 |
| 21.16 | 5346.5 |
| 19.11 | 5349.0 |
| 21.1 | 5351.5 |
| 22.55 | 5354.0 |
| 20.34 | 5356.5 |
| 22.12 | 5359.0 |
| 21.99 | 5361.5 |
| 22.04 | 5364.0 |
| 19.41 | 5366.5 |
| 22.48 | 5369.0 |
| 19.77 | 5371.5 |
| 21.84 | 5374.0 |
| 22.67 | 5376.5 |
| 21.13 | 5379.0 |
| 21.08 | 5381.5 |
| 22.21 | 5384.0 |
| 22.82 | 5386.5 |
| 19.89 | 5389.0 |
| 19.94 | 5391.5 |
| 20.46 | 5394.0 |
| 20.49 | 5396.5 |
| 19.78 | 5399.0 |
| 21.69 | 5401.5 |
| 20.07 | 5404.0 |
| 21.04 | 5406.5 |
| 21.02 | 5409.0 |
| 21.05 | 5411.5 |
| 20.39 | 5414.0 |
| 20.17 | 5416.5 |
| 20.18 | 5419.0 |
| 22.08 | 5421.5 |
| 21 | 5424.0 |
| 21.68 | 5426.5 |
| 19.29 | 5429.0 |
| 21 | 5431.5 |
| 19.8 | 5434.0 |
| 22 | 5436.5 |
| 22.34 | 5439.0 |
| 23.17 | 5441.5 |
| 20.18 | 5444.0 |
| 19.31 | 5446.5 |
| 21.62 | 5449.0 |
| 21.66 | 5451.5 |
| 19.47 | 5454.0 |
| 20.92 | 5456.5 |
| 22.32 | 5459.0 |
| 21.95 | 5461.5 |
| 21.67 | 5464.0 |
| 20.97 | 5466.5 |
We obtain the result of 1.0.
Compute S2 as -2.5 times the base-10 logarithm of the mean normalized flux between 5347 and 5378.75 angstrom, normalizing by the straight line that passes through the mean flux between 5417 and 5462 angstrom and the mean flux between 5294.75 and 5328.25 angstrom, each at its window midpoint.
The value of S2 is -0.01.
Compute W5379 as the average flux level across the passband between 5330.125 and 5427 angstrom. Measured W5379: 21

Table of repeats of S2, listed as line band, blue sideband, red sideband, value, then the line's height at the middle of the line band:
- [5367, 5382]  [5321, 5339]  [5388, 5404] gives -0.06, 20.3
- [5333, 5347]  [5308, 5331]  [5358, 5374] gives 0.02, 21.2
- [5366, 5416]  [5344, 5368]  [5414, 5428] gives 0.00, 21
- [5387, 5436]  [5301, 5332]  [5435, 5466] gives 0.03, 21.3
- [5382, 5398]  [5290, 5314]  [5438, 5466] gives 0.02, 21.4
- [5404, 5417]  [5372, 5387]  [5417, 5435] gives 0.02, 21.1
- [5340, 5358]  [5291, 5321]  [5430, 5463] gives 0.03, 21.4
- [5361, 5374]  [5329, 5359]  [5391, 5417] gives -0.03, 20.7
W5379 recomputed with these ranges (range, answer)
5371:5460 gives 21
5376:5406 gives 21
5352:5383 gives 21.4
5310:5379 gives 21.1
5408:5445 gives 21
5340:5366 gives 21.2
